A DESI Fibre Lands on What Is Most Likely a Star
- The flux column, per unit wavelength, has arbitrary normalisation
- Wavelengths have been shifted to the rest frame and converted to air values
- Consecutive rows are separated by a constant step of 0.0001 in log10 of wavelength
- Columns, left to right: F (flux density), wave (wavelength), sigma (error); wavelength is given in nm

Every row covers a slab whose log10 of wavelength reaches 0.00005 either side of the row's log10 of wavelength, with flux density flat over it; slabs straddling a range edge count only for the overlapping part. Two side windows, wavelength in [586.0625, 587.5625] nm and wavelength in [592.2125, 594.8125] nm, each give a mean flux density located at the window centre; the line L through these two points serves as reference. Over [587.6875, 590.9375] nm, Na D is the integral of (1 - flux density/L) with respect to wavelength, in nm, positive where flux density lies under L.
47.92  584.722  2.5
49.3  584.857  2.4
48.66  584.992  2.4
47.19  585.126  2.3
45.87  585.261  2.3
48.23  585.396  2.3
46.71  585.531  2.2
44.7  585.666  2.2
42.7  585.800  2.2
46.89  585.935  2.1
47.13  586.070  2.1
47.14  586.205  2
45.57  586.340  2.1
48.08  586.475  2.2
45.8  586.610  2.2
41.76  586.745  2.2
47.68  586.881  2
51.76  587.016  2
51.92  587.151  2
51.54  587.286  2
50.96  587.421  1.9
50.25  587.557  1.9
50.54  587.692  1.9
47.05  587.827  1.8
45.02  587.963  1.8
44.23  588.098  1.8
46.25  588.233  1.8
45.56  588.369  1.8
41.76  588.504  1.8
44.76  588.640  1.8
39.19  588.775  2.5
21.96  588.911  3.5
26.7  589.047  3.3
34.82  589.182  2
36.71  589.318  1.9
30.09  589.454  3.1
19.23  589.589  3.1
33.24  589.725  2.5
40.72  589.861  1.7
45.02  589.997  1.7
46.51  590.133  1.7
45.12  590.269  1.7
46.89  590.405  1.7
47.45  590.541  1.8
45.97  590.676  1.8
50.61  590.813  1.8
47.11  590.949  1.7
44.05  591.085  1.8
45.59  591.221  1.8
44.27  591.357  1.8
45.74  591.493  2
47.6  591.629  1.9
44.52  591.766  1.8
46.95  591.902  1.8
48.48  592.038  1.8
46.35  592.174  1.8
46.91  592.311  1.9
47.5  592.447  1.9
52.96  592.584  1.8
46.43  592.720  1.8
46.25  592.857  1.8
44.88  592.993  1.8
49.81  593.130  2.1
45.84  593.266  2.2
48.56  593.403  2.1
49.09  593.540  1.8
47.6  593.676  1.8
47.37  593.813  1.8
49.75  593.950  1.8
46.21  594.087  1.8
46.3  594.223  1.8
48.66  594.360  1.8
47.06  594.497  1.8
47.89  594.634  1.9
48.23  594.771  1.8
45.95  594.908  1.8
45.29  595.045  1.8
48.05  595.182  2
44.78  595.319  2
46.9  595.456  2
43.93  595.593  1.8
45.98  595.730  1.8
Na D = 0.51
